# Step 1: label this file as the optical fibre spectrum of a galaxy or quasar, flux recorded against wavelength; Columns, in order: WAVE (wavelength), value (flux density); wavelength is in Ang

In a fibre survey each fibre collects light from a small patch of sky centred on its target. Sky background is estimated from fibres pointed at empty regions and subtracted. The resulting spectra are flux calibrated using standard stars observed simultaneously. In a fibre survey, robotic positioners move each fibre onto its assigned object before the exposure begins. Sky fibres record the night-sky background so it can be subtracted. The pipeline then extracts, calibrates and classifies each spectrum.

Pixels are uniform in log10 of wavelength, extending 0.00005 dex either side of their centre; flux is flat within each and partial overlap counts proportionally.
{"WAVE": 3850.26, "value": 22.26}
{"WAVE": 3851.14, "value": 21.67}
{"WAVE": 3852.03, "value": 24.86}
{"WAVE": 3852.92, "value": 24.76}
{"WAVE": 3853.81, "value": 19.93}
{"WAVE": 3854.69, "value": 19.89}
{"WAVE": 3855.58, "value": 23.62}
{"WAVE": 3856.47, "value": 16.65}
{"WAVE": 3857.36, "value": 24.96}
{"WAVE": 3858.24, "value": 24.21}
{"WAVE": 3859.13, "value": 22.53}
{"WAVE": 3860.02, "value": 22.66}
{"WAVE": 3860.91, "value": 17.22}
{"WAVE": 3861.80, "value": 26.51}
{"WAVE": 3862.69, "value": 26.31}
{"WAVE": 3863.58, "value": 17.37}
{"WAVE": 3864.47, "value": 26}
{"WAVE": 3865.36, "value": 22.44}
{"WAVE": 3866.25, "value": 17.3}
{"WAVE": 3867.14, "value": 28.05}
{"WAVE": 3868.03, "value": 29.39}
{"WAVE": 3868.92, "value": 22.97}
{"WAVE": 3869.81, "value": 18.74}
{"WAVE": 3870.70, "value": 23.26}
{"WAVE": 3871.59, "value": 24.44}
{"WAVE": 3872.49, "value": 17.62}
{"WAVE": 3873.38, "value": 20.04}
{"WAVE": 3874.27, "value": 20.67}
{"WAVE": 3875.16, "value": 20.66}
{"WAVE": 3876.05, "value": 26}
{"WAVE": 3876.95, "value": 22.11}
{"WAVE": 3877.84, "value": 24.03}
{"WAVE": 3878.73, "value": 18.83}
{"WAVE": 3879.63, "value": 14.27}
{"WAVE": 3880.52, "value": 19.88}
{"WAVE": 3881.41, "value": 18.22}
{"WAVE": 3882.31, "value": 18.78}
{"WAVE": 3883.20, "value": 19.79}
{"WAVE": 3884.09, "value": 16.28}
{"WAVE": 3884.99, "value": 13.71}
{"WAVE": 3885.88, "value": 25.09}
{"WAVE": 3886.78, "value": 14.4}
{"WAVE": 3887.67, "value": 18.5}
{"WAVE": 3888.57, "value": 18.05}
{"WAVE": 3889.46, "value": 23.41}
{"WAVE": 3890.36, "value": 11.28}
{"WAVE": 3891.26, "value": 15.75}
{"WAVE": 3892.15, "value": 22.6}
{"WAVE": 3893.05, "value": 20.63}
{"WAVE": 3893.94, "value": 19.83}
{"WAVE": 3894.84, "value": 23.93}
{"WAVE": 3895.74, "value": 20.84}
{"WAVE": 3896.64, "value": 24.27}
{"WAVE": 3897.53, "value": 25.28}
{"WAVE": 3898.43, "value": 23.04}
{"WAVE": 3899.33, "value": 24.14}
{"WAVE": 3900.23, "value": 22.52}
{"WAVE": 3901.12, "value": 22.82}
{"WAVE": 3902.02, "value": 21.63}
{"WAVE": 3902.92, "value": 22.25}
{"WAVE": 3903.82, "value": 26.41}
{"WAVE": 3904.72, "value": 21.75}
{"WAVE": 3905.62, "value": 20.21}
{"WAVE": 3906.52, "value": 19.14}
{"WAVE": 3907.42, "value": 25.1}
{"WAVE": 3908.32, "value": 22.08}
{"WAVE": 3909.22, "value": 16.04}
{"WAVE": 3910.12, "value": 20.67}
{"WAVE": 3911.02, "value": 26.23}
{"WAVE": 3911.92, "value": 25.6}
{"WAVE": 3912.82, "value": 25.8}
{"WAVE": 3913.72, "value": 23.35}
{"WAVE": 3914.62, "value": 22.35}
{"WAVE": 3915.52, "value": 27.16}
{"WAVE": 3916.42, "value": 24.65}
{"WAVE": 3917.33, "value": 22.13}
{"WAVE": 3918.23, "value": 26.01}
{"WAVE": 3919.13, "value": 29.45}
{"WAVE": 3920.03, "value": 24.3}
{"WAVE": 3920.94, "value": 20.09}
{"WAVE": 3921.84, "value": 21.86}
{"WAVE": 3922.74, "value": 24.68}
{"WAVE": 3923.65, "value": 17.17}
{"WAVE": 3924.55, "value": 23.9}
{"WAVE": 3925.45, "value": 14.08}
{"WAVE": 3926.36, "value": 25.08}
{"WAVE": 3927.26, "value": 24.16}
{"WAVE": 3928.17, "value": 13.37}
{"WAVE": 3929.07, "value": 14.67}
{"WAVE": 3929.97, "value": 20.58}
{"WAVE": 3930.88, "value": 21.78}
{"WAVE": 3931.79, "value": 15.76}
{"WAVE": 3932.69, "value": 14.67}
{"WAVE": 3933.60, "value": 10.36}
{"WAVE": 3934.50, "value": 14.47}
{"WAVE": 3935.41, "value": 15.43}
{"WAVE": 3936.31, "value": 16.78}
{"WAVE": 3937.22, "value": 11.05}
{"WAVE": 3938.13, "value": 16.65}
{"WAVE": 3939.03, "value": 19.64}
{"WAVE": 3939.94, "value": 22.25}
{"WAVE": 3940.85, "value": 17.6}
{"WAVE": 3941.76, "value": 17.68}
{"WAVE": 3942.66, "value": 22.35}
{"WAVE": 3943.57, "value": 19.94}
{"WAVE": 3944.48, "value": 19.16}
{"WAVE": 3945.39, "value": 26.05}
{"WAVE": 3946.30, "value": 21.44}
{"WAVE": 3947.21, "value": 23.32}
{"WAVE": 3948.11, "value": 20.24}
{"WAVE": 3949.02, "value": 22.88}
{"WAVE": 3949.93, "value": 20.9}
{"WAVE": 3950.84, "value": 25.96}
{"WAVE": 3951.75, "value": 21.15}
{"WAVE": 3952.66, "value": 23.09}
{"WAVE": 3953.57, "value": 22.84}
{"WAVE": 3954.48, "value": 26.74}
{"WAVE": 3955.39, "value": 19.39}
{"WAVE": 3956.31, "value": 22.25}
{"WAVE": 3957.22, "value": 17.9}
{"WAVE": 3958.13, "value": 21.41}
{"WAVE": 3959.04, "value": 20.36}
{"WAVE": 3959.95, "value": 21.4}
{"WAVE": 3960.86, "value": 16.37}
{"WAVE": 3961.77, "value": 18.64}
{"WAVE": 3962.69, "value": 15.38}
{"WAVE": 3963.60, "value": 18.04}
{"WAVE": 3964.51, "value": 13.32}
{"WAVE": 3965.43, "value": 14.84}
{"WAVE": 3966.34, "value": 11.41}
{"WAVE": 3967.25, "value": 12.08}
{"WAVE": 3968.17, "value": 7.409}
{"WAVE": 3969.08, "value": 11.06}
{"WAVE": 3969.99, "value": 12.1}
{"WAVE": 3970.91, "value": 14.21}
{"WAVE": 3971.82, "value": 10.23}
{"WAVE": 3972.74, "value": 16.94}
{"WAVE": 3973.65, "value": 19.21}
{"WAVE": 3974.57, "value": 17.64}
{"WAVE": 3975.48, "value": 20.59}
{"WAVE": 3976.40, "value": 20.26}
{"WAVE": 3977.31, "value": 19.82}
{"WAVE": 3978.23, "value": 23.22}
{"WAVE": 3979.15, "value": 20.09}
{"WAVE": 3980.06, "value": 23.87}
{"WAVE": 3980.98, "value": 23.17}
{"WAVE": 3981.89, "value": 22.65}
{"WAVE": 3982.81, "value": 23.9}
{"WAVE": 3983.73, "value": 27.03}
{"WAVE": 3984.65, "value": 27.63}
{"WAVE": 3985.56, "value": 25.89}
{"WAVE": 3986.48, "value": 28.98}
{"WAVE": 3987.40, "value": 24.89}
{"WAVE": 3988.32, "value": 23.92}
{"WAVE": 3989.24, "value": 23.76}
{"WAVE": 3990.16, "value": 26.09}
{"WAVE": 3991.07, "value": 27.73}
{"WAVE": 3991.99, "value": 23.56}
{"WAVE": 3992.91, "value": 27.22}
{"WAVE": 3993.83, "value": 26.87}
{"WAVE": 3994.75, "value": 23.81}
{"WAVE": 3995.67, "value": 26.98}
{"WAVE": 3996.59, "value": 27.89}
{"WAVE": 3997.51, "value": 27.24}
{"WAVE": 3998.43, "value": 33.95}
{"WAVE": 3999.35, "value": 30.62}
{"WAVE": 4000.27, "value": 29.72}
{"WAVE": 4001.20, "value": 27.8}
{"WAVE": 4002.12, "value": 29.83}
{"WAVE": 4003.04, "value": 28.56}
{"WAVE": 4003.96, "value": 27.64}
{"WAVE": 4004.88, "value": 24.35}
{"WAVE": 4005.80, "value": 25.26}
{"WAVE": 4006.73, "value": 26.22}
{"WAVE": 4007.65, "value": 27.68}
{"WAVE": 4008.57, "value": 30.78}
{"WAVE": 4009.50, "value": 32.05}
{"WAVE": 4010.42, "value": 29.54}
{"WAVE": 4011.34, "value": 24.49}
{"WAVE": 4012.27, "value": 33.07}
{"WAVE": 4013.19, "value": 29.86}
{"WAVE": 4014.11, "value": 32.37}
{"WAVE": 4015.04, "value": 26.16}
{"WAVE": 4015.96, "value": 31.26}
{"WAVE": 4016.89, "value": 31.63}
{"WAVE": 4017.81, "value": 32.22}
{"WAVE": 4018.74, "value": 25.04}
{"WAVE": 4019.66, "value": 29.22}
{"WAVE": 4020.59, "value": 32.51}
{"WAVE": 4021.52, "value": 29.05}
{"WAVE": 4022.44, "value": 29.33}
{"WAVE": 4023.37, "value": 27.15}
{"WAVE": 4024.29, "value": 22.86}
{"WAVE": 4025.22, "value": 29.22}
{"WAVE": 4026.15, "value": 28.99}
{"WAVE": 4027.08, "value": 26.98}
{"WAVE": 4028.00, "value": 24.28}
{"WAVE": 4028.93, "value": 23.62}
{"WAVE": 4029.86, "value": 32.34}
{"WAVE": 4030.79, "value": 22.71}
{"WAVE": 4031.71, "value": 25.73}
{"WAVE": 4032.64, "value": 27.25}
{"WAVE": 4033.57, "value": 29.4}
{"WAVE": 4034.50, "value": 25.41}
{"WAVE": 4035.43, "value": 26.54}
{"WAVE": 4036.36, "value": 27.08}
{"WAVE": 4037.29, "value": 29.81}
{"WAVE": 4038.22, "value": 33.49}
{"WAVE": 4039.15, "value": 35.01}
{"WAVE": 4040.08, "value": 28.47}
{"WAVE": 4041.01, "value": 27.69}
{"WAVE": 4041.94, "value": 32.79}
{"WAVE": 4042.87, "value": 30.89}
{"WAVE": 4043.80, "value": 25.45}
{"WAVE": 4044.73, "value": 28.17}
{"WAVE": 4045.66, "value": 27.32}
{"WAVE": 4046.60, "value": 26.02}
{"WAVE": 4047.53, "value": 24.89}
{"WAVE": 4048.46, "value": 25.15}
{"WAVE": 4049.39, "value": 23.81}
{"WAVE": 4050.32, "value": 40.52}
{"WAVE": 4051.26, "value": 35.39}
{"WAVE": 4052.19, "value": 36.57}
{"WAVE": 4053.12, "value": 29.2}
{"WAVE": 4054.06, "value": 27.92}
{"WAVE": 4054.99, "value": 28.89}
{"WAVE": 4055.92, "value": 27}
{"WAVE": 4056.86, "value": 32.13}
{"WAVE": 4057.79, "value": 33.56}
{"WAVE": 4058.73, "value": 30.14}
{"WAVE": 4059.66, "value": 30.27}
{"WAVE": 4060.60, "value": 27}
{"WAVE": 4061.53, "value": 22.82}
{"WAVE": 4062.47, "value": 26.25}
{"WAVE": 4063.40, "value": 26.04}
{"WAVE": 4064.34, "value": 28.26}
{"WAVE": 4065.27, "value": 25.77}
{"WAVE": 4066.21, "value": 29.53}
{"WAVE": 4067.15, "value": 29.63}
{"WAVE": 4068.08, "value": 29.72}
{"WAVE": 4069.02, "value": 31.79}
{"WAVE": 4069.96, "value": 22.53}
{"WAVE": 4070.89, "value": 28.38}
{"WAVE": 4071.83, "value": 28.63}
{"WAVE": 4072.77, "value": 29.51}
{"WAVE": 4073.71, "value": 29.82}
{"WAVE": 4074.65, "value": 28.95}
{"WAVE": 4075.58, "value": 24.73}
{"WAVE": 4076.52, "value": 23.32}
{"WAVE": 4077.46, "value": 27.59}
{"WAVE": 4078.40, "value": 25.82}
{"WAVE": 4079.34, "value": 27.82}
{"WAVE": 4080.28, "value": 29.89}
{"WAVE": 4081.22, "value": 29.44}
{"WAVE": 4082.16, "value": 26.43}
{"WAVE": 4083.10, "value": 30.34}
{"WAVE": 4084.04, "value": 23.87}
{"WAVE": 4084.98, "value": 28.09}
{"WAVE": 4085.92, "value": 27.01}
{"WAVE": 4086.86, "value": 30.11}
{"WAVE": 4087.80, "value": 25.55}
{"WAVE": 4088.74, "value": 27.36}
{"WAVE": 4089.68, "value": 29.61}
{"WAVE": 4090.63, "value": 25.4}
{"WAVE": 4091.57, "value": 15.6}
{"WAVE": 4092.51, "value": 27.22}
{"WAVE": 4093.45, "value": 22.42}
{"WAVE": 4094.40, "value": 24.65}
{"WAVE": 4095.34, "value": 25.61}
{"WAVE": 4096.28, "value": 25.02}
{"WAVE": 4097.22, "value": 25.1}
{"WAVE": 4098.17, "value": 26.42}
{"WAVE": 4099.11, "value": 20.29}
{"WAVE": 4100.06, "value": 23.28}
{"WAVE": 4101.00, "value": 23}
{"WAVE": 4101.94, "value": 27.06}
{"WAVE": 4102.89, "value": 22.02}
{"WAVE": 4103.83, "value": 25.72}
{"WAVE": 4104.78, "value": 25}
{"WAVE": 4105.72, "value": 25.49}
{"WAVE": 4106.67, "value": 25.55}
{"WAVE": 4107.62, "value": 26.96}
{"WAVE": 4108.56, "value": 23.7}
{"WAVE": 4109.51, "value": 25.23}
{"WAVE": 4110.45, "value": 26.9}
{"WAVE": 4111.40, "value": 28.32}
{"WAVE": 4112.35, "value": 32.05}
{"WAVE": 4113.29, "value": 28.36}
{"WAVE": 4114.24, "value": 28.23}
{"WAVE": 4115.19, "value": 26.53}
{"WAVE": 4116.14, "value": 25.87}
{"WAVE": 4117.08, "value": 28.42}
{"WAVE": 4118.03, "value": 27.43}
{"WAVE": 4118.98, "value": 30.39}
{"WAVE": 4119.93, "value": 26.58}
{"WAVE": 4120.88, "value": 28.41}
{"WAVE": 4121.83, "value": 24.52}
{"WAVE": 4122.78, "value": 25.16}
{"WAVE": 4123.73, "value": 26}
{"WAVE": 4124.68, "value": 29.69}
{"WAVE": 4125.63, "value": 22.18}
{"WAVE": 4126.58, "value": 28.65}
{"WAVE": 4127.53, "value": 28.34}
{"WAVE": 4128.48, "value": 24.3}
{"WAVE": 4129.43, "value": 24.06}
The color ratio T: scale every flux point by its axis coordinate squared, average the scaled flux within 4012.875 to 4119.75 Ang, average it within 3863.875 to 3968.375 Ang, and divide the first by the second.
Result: 1.5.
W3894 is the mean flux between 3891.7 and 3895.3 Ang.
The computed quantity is 21.7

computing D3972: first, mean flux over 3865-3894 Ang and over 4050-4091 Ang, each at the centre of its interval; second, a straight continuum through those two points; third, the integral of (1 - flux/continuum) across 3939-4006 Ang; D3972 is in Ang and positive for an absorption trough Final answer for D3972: 6.74 Ang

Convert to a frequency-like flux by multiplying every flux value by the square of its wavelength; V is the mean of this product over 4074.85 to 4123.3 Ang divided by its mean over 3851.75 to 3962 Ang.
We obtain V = 1.37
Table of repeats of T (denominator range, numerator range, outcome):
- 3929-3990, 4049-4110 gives 1.48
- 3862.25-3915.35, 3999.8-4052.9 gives 1.44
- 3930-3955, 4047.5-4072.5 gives 1.57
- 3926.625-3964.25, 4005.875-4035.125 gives 1.52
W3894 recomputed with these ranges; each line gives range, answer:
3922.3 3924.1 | 20.9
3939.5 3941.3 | 19.9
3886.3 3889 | 17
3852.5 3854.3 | 22.3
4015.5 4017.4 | 31.5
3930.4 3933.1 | 17.4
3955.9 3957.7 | 20.1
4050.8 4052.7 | 35.9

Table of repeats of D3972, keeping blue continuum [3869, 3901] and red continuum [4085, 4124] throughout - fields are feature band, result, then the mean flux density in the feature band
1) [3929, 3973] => 8.1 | 18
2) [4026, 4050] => -3.4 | 27.7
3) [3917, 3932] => 0.1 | 21.2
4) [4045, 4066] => -3.5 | 28.9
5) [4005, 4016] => -2.5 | 28.8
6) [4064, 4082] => -2.0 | 27.9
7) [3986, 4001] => -2.6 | 27.1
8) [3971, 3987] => 0.8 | 21.7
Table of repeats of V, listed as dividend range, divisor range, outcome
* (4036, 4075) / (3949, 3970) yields 1.68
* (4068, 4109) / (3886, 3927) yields 1.30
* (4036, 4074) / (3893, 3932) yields 1.41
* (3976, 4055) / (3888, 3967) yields 1.41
